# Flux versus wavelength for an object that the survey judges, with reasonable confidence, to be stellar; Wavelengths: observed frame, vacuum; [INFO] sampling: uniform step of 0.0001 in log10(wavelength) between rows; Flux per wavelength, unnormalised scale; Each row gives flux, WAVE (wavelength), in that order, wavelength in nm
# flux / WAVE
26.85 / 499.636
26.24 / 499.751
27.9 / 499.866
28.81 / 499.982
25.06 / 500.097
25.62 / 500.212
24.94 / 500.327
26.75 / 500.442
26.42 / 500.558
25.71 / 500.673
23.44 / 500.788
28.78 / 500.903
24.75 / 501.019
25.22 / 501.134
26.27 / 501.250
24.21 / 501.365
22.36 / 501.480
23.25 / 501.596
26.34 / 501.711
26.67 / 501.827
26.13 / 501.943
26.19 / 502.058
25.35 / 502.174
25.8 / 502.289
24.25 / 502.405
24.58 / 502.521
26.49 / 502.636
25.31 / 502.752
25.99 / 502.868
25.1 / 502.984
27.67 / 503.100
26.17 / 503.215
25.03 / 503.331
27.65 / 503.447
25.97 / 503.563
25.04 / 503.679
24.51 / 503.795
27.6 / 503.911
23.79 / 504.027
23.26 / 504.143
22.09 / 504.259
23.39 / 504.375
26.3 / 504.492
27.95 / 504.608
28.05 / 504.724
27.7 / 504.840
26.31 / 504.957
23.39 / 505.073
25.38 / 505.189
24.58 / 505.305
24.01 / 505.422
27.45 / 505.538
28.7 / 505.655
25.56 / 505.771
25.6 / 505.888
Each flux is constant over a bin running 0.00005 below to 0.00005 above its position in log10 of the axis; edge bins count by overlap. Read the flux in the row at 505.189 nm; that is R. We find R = 25.38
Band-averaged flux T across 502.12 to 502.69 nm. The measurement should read 25.3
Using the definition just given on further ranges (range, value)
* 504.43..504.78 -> 27.4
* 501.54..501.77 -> 24.8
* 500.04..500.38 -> 25.2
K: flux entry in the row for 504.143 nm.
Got 23.26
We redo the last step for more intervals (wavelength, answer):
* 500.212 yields 25.62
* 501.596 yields 23.25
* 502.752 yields 25.31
